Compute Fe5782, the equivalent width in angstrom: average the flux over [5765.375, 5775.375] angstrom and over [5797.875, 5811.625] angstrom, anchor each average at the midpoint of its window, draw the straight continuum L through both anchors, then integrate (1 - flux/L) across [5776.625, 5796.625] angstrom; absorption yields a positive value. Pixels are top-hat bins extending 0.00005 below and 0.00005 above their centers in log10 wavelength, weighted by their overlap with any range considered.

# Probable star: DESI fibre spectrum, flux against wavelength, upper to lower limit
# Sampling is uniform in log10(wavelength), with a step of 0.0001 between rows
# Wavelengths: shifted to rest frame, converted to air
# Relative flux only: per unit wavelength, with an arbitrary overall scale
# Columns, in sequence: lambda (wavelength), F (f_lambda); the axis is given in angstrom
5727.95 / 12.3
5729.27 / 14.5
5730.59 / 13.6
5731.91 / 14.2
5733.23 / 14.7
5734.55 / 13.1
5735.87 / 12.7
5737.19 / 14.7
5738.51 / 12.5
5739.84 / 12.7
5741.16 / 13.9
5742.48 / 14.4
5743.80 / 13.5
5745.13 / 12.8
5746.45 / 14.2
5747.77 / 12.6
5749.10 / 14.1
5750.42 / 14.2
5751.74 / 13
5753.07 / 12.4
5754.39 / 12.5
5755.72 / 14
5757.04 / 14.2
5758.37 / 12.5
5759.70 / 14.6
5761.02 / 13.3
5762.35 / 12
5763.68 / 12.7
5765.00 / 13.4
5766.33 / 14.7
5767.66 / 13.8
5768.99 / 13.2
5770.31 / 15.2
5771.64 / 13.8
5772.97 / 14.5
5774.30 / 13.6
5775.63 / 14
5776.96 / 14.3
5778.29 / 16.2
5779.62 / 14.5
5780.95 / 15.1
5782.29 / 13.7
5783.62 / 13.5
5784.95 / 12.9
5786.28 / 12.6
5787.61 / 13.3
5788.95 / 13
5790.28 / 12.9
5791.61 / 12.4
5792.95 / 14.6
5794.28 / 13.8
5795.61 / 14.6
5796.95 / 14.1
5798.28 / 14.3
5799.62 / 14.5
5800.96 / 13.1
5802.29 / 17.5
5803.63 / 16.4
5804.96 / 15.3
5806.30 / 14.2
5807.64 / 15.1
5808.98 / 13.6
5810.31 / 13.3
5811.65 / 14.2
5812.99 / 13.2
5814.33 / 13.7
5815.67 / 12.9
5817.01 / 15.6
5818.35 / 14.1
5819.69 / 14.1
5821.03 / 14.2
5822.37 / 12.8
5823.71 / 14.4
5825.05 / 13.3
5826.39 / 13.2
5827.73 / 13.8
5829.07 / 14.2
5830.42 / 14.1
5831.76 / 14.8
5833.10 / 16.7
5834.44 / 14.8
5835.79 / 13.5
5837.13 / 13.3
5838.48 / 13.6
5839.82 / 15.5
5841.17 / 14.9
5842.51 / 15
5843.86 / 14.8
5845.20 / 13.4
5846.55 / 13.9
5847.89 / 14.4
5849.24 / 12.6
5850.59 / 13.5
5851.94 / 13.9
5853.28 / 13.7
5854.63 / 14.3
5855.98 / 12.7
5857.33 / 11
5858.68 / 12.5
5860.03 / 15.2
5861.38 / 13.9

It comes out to 0.8 angstrom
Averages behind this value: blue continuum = 14.1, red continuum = 14.7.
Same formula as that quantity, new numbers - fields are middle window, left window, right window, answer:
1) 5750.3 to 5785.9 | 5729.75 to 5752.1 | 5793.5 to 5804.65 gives 1.0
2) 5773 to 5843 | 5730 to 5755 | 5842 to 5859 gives -3.4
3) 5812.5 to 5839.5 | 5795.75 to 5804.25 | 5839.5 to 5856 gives 0.8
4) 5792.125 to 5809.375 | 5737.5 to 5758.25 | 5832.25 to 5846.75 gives -0.8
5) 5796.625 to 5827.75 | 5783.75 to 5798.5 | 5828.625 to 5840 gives -0.6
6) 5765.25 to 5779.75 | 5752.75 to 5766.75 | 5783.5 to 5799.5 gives -1.0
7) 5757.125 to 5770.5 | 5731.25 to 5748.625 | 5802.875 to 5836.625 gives 0.2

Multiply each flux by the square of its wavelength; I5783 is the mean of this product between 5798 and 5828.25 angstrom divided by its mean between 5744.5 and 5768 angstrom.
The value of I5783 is 1.08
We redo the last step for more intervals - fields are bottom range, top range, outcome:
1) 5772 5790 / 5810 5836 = 1.03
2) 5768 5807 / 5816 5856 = 1.01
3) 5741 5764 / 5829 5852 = 1.10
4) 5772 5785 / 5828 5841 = 1.03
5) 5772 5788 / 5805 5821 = 1.01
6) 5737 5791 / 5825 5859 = 1.05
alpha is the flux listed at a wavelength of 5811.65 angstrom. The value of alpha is 14.2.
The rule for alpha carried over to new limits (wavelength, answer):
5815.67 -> 12.9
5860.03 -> 15.2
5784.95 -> 12.9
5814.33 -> 13.7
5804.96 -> 15.3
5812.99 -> 13.2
